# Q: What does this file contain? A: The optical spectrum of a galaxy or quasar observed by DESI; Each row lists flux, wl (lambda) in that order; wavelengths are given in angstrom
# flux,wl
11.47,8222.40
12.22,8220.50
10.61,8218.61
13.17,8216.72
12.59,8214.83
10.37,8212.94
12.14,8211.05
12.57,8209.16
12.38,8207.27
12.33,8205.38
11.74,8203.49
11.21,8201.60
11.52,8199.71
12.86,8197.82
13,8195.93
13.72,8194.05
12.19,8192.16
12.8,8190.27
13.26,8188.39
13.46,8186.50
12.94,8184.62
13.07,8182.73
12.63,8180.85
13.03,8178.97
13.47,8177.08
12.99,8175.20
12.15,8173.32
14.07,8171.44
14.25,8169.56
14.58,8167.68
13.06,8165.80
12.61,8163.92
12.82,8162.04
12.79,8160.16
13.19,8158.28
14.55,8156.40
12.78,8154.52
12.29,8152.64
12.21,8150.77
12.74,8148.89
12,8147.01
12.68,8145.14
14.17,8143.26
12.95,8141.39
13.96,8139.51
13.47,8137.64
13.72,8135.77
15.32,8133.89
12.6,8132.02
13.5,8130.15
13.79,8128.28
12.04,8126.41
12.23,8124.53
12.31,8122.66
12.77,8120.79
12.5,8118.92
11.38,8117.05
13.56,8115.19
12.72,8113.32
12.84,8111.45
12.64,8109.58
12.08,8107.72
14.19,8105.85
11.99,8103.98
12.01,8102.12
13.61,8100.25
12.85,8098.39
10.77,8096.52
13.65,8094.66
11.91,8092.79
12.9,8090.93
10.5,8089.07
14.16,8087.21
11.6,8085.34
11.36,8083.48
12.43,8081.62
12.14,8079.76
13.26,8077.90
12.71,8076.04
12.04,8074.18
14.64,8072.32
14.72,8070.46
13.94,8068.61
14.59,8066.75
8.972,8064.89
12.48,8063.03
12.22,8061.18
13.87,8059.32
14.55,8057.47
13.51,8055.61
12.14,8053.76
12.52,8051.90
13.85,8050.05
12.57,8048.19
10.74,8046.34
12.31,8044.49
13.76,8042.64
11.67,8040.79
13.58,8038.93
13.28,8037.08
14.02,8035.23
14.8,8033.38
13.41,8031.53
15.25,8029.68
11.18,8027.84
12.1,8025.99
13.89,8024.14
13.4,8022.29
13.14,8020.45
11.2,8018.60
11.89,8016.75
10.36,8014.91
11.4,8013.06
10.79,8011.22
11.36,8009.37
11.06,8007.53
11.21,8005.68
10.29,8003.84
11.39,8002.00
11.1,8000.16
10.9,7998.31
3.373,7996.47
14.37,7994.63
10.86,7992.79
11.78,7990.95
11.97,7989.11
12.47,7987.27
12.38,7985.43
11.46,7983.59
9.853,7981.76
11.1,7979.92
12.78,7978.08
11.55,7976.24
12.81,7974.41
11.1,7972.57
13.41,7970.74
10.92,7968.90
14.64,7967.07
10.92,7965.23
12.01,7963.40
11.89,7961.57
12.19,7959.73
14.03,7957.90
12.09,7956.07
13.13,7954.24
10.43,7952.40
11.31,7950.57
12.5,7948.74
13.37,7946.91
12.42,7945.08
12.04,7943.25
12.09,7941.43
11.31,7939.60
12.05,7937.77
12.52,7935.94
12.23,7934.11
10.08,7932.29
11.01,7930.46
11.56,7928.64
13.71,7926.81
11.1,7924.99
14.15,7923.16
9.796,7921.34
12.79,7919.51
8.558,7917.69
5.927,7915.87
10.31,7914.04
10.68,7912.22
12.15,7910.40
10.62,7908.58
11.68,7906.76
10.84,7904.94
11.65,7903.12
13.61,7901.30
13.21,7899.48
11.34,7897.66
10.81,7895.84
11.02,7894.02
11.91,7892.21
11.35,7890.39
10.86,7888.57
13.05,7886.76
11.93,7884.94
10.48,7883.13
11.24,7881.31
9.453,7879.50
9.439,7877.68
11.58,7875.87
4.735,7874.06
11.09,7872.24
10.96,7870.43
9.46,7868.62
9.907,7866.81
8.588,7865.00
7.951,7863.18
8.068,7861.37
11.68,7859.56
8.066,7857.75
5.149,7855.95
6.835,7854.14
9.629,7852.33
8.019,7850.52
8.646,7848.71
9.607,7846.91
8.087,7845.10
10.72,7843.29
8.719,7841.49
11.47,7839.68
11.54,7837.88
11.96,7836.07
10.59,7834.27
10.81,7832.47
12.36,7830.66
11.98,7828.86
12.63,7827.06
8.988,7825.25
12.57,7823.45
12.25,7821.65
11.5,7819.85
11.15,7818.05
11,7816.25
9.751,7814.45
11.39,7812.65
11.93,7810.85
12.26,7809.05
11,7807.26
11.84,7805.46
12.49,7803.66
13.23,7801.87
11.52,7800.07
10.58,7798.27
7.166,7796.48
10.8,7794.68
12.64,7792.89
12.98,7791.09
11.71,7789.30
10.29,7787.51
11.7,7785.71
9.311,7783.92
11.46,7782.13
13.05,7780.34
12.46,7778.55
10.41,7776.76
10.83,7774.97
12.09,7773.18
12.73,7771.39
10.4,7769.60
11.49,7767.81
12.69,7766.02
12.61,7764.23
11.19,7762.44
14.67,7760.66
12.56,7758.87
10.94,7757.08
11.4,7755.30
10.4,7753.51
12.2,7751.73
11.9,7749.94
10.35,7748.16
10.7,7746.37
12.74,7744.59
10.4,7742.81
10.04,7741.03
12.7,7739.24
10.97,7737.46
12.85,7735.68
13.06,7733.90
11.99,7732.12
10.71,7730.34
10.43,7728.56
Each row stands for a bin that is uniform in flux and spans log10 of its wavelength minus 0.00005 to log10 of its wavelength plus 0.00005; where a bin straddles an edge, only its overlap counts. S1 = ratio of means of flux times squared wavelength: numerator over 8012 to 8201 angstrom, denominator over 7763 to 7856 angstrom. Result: 1.26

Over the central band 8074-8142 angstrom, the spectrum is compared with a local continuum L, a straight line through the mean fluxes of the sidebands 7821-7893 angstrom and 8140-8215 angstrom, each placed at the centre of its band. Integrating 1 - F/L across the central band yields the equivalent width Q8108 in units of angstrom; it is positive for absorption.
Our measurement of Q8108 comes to -2.8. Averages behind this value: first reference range 10.1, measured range 12.7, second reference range 12.8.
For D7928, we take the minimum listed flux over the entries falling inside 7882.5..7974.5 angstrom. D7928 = 5.927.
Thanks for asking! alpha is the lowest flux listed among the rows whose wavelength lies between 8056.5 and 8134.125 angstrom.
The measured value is 8.972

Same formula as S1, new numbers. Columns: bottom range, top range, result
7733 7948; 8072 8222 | 1.25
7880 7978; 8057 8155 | 1.14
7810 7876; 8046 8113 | 1.35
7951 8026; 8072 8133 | 1.11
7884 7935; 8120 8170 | 1.23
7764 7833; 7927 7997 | 1.08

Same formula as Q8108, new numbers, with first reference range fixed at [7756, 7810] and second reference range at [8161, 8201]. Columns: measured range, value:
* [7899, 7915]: 0.66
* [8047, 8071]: -0.76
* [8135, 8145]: -0.52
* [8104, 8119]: 0.12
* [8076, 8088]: 0.20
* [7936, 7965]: 0.15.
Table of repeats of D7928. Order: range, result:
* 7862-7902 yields 4.735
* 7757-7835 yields 7.166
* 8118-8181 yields 12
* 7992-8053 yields 3.373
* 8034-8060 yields 10.74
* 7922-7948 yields 10.08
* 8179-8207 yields 11.21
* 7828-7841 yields 10.59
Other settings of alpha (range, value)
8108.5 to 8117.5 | 11.38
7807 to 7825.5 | 8.988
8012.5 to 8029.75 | 10.36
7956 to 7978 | 10.92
